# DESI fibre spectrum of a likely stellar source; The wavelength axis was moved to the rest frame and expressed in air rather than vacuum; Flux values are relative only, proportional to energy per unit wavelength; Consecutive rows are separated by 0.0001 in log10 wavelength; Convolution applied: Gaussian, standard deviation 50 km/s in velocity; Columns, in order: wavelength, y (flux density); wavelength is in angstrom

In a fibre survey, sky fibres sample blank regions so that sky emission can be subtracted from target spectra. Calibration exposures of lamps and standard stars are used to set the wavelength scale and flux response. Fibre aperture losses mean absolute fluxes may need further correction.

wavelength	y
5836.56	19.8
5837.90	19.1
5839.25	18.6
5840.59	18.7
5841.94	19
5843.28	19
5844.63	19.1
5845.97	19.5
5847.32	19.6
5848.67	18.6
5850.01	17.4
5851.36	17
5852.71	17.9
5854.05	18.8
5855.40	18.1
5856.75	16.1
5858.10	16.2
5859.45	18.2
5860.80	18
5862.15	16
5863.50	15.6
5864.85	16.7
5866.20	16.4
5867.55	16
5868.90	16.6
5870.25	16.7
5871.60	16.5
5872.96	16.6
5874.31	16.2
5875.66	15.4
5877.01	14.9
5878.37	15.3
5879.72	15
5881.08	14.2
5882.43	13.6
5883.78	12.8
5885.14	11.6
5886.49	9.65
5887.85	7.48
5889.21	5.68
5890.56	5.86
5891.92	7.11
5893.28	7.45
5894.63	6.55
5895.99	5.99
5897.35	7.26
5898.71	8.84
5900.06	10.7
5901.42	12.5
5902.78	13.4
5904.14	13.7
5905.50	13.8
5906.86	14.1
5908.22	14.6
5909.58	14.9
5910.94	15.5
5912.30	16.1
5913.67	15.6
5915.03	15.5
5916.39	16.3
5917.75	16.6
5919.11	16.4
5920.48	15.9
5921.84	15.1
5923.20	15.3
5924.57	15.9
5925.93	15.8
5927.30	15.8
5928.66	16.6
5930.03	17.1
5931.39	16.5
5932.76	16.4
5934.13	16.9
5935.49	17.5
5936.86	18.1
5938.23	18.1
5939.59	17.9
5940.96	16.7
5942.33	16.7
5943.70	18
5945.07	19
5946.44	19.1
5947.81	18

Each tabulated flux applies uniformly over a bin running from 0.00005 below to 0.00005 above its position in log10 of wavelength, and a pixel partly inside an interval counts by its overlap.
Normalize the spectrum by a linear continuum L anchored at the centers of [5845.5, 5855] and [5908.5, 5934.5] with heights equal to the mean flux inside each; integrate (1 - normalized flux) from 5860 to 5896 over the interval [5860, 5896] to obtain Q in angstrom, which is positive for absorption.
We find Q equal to 9.1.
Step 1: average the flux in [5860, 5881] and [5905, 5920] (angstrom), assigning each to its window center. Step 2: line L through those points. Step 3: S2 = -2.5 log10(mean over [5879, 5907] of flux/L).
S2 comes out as 0.46 mag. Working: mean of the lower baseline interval 16.1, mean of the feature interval 10.3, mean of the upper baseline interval 15.4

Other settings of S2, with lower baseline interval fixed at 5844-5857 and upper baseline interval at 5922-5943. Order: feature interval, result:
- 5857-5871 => 0.09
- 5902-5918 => 0.15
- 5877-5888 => 0.35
